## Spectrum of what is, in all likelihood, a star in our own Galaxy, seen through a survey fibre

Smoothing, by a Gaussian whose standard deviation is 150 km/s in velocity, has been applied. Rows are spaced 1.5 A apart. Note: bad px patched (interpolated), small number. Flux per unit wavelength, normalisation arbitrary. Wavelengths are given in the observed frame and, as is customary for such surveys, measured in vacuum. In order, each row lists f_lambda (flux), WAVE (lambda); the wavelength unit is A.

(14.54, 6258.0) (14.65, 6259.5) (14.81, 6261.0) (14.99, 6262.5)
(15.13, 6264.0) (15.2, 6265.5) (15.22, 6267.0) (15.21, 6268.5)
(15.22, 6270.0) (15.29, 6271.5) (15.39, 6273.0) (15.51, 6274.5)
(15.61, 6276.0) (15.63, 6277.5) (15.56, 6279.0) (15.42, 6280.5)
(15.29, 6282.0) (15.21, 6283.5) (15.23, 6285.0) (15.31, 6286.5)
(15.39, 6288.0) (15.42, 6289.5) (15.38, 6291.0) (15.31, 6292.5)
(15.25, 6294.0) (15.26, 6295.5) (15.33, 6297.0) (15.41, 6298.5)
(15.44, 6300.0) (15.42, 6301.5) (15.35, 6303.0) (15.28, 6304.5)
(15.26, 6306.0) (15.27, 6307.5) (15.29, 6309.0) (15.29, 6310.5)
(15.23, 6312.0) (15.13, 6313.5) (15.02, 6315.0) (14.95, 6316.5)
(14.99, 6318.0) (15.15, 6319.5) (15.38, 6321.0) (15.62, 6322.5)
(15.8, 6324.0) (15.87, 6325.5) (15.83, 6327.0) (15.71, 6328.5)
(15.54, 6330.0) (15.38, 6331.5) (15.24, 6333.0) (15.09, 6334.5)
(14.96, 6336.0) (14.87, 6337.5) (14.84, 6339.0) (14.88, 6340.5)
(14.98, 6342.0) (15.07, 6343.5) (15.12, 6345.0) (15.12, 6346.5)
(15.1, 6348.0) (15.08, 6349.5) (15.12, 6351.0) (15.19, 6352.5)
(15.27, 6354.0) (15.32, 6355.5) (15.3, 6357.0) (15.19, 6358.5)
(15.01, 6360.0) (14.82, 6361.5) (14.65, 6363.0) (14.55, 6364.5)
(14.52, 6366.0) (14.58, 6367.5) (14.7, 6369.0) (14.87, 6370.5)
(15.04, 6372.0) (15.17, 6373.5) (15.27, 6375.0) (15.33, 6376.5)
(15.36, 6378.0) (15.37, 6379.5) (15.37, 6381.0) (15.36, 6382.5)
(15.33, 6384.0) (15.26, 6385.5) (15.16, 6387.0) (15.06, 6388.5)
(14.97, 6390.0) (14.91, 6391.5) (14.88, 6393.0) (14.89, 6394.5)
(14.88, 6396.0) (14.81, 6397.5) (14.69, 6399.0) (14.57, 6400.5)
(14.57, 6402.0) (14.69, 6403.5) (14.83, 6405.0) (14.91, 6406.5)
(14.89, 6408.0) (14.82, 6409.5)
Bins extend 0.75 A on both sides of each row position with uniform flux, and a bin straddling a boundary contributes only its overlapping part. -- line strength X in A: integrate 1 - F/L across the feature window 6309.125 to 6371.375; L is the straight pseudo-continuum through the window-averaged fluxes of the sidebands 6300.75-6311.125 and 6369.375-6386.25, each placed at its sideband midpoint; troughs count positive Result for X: 0.6 A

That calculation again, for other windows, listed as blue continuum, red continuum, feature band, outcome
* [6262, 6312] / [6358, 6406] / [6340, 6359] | -0.07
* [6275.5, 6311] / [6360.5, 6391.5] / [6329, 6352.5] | 0.11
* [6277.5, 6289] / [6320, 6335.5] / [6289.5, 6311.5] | 0.15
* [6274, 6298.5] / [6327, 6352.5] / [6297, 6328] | -0.17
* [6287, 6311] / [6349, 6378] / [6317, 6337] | -0.29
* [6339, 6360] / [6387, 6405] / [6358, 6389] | -0.16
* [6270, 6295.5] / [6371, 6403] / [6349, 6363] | 0.03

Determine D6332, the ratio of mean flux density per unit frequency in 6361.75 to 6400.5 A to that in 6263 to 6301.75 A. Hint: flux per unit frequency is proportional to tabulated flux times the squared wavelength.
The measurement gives 1.01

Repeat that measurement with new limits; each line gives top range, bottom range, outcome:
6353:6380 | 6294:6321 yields 1.00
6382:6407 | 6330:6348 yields 1.01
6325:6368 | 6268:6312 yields 1.00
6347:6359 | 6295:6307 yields 1.01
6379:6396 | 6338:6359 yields 1.01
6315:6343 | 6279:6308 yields 1.01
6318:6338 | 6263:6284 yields 1.02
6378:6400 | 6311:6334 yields 1.00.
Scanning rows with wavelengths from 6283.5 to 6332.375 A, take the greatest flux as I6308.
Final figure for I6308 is 15.87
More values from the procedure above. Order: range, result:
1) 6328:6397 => 15.71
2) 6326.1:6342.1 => 15.83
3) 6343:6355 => 15.27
